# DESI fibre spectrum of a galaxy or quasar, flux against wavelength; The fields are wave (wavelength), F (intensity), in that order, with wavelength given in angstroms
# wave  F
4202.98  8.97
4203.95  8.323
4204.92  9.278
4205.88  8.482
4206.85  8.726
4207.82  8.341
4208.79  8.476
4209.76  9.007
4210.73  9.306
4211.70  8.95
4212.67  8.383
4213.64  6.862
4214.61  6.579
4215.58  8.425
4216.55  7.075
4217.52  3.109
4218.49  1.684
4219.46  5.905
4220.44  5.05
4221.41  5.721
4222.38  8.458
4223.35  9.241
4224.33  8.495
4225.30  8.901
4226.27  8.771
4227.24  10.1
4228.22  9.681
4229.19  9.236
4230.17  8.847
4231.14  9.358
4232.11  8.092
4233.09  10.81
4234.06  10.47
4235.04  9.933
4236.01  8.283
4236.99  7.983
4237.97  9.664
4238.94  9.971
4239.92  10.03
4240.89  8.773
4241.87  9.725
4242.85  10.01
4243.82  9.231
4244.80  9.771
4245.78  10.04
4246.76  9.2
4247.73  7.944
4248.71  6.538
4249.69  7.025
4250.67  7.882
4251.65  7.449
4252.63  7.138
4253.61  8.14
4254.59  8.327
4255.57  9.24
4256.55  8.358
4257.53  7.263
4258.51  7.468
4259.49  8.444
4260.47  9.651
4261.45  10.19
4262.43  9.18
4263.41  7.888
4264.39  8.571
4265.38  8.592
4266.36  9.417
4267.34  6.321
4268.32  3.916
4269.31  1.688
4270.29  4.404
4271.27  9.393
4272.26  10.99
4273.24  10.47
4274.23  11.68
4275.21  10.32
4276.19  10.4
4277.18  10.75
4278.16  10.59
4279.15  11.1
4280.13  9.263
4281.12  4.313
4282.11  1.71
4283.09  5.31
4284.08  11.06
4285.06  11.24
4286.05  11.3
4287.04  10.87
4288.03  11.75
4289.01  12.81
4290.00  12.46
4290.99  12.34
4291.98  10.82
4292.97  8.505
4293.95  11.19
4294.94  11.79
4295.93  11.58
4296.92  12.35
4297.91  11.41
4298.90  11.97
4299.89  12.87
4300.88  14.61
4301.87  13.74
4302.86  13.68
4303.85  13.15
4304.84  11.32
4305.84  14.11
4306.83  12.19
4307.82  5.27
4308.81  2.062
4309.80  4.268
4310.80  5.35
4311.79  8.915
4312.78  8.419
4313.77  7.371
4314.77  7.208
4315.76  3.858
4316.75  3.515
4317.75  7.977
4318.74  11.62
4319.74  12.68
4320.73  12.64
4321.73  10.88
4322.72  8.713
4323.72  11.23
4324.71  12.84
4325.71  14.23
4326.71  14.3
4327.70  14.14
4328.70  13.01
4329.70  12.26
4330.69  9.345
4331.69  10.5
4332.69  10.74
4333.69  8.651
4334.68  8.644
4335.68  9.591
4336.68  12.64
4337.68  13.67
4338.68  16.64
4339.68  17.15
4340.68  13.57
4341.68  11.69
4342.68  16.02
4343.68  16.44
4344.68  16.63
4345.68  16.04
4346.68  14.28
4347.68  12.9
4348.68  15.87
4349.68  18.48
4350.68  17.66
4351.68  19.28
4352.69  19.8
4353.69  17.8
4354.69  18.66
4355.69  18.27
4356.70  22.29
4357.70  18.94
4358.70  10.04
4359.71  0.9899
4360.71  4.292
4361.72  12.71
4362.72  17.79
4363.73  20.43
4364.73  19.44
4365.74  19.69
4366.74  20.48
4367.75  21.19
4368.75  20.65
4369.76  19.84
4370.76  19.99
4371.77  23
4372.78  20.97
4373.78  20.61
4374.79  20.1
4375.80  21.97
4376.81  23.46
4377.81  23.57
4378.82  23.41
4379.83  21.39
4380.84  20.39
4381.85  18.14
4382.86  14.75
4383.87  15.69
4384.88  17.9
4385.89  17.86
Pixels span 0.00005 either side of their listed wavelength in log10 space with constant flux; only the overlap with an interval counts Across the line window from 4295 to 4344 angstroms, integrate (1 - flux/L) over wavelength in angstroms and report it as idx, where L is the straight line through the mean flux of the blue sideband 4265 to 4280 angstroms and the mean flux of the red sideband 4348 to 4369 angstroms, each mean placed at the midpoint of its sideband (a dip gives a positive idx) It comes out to 7.7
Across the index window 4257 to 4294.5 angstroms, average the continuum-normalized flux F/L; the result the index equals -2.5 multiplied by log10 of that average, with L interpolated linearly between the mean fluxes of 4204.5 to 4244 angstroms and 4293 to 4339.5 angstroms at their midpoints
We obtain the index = 0.07 mag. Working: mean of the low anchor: 8.37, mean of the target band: 9.05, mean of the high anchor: 10.7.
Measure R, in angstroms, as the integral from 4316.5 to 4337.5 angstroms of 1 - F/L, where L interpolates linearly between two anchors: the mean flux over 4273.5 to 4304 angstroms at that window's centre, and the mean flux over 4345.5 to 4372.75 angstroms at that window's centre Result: 4.7 angstroms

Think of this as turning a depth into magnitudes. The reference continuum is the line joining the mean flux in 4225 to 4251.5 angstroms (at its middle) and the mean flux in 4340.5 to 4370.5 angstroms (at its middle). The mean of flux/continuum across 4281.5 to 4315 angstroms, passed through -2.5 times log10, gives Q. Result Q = 0.25 mag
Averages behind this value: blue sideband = 9.1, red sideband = 16.5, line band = 10.1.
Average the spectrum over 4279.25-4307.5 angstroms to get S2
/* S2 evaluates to 11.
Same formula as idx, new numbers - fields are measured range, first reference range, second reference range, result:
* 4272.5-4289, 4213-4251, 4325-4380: 2.7 angstroms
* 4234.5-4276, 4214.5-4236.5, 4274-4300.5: 2.8 angstroms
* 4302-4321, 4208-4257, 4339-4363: 6.1 angstroms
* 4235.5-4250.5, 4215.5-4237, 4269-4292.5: -0.9 angstroms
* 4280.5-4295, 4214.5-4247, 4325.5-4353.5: 2.1 angstroms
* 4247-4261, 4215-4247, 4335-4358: 2.9 angstroms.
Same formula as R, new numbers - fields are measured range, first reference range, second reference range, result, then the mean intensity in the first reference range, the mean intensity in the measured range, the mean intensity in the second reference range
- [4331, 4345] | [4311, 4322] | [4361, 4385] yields 0.0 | 8.51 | 12.9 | 19.8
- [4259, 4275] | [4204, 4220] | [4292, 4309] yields 2.7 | 7.43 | 8.21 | 11.4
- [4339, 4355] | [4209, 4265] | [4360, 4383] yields 1.0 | 8.35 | 16.4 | 19.4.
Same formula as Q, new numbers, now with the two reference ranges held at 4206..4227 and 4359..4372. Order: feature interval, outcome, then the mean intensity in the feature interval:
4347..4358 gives -0.14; 18.1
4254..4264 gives 0.17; 8.6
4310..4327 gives 0.43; 9.36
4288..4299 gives 0.06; 11.6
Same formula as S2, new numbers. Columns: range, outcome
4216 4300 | 8.89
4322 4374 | 15.3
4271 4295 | 10.1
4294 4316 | 9.98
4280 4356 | 11.7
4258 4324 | 9.44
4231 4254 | 8.89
